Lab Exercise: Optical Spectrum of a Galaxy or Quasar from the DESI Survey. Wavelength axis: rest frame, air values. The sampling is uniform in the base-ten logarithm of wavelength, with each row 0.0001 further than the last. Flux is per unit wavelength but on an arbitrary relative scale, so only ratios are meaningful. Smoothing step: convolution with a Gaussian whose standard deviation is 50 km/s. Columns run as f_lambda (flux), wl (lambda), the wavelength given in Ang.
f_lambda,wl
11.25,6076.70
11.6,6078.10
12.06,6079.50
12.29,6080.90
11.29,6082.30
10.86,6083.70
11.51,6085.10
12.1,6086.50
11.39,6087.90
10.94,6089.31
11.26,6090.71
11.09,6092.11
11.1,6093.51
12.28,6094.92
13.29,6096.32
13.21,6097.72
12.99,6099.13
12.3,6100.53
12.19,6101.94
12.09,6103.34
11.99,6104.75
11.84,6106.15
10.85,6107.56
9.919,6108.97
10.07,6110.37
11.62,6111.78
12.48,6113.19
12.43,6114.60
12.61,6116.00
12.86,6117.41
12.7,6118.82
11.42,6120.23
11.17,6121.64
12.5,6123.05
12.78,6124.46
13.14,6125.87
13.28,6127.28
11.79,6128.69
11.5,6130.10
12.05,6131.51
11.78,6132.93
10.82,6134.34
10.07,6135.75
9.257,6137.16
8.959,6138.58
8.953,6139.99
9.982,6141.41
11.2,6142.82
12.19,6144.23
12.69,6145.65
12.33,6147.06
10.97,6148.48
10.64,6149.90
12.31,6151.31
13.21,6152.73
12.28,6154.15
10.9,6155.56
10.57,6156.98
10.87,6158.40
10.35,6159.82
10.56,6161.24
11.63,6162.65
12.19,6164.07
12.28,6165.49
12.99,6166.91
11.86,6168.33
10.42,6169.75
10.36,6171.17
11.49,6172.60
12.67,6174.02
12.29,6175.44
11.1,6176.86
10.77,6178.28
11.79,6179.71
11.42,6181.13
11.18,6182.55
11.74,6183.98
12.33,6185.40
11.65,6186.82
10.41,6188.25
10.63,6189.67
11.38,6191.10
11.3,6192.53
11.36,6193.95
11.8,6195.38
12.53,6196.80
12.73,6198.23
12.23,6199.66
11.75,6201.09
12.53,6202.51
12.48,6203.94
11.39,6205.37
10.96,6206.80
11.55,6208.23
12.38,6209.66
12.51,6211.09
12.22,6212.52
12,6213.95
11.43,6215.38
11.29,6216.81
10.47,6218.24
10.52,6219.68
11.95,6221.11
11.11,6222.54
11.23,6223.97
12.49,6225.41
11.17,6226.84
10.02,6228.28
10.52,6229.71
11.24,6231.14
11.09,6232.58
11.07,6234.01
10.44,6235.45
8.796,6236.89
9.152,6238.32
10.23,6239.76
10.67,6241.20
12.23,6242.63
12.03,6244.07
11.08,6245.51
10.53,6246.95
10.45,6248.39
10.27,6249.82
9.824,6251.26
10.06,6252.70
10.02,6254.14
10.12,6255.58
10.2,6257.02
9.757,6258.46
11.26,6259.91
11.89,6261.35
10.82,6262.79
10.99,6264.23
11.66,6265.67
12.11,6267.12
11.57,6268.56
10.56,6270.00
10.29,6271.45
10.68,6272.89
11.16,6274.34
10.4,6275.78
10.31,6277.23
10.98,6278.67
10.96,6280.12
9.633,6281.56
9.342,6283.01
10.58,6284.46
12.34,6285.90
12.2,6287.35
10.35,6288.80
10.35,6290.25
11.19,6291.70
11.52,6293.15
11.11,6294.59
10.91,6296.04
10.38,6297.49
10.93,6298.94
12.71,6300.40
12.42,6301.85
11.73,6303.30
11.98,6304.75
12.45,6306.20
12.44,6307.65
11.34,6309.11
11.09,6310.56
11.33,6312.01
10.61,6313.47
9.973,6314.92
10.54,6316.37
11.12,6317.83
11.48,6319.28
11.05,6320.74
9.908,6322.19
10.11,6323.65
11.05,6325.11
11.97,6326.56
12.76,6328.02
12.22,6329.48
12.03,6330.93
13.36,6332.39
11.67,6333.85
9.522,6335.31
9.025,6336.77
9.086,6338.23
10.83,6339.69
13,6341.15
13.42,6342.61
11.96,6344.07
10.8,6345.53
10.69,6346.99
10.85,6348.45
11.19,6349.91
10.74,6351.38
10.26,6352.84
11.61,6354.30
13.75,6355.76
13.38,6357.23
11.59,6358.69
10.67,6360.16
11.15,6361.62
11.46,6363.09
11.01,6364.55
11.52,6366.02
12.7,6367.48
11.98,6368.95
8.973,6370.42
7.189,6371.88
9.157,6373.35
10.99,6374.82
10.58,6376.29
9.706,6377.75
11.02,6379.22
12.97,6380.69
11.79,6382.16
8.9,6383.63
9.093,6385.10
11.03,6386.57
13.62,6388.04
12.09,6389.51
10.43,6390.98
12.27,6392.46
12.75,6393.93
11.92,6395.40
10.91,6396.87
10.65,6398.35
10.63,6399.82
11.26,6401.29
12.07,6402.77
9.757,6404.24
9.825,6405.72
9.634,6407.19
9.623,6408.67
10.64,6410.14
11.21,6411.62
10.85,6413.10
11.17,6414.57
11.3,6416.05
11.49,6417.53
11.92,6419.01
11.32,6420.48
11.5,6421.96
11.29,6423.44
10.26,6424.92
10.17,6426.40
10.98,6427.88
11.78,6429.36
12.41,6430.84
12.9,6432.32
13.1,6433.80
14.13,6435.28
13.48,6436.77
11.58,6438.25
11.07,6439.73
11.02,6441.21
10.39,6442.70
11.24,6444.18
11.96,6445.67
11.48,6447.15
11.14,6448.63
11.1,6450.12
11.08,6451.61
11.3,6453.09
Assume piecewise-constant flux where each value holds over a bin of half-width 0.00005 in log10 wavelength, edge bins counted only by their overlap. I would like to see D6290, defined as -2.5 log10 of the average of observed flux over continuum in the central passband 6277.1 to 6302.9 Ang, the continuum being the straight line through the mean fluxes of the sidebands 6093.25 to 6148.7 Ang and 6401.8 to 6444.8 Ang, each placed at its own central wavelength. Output 0.04 mag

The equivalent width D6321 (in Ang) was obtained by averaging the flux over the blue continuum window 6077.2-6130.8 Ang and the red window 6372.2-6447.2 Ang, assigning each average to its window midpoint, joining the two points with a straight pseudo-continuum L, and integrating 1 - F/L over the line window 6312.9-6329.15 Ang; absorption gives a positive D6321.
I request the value 0.6 Ang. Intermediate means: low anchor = 11.9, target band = 11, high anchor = 11.2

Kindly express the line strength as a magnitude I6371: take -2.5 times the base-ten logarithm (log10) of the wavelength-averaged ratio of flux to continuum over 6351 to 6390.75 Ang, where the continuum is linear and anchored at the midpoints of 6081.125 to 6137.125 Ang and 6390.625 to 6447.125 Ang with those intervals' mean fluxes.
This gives 0.03 mag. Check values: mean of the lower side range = 11.8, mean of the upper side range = 11.3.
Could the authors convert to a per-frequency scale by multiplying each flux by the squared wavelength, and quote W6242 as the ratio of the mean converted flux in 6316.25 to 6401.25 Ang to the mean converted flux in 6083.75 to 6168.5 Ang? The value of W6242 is 1.04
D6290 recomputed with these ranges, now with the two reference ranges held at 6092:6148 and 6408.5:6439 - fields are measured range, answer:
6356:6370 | -0.01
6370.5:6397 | 0.07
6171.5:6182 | 0.01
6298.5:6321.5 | 0.02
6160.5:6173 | 0.01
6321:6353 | 0.04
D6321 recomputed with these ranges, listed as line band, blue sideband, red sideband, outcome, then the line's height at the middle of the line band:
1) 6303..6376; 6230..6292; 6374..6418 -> -2.2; 10.9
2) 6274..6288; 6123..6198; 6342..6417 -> 0.6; 11.2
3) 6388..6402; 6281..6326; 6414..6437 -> 0.1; 11.6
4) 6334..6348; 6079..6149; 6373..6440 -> 0.5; 11.3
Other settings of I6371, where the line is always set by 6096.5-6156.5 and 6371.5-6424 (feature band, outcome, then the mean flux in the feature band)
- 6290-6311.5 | -0.03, 11.5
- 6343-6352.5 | 0.00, 11.1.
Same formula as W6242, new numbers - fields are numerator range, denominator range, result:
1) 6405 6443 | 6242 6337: 1.07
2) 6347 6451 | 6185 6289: 1.07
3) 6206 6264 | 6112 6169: 0.97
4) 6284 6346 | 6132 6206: 1.04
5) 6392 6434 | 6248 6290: 1.09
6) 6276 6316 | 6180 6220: 0.99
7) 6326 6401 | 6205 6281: 1.07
